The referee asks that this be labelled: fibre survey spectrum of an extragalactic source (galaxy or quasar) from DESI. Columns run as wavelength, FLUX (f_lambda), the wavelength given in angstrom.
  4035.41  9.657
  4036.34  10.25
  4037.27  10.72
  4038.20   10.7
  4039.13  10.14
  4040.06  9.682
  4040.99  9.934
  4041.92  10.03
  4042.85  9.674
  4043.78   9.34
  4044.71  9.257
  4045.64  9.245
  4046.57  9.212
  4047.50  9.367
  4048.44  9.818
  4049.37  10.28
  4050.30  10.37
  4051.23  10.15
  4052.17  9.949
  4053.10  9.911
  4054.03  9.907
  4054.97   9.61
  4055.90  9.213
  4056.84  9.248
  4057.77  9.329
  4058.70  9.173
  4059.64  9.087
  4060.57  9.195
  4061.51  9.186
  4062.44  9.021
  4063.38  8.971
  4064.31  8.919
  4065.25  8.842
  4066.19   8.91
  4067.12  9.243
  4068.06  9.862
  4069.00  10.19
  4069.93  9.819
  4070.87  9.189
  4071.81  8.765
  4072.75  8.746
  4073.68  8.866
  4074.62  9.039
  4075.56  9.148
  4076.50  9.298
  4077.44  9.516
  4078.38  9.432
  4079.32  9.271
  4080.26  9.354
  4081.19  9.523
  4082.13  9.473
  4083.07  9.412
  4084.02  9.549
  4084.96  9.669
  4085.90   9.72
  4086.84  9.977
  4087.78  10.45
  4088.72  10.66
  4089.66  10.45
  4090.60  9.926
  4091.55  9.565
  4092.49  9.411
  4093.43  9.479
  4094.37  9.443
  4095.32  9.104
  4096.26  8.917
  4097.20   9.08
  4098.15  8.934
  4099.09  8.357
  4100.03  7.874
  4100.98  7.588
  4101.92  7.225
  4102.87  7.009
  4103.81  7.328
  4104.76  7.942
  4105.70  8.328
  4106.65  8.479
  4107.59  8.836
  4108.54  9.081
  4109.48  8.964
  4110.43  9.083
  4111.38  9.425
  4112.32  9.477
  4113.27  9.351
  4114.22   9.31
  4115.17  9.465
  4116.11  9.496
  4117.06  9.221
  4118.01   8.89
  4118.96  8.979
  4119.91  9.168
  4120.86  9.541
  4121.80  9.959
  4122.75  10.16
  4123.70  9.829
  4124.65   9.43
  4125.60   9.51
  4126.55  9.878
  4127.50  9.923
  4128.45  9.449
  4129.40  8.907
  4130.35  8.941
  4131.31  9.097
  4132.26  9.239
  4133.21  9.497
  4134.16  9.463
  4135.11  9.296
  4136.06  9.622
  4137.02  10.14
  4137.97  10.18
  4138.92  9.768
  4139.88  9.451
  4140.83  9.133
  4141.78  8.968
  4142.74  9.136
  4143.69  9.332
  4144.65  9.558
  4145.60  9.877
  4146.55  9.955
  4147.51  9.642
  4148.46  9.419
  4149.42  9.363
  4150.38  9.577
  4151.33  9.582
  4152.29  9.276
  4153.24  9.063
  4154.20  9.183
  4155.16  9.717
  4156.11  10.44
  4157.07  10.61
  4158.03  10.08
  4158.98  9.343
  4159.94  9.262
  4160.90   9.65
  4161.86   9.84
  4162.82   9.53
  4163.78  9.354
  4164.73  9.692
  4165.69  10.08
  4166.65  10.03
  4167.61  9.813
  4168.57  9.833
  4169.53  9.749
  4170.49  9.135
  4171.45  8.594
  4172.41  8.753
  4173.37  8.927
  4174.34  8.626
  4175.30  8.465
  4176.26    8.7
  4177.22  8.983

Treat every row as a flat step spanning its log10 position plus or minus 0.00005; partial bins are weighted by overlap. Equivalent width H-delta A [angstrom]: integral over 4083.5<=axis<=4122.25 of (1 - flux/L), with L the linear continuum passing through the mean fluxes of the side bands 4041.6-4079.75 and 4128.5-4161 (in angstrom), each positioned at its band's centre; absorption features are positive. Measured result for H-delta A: 1.5 angstrom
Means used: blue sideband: 9.4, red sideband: 9.52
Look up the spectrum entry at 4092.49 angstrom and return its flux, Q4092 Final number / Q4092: 9.411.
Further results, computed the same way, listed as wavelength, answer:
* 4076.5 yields 9.298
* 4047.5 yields 9.367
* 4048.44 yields 9.818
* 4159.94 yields 9.262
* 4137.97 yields 10.18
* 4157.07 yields 10.61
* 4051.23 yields 10.15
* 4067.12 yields 9.243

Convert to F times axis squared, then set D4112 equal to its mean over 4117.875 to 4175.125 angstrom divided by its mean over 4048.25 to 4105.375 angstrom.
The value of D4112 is 1.06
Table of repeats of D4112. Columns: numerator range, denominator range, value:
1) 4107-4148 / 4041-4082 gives 1.03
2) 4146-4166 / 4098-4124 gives 1.12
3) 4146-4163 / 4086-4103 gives 1.09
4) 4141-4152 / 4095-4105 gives 1.19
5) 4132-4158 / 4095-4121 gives 1.12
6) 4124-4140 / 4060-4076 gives 1.07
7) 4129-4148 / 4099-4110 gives 1.19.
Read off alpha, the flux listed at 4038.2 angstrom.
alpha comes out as 10.7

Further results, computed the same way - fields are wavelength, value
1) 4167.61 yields 9.813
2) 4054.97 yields 9.61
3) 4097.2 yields 9.08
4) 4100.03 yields 7.874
